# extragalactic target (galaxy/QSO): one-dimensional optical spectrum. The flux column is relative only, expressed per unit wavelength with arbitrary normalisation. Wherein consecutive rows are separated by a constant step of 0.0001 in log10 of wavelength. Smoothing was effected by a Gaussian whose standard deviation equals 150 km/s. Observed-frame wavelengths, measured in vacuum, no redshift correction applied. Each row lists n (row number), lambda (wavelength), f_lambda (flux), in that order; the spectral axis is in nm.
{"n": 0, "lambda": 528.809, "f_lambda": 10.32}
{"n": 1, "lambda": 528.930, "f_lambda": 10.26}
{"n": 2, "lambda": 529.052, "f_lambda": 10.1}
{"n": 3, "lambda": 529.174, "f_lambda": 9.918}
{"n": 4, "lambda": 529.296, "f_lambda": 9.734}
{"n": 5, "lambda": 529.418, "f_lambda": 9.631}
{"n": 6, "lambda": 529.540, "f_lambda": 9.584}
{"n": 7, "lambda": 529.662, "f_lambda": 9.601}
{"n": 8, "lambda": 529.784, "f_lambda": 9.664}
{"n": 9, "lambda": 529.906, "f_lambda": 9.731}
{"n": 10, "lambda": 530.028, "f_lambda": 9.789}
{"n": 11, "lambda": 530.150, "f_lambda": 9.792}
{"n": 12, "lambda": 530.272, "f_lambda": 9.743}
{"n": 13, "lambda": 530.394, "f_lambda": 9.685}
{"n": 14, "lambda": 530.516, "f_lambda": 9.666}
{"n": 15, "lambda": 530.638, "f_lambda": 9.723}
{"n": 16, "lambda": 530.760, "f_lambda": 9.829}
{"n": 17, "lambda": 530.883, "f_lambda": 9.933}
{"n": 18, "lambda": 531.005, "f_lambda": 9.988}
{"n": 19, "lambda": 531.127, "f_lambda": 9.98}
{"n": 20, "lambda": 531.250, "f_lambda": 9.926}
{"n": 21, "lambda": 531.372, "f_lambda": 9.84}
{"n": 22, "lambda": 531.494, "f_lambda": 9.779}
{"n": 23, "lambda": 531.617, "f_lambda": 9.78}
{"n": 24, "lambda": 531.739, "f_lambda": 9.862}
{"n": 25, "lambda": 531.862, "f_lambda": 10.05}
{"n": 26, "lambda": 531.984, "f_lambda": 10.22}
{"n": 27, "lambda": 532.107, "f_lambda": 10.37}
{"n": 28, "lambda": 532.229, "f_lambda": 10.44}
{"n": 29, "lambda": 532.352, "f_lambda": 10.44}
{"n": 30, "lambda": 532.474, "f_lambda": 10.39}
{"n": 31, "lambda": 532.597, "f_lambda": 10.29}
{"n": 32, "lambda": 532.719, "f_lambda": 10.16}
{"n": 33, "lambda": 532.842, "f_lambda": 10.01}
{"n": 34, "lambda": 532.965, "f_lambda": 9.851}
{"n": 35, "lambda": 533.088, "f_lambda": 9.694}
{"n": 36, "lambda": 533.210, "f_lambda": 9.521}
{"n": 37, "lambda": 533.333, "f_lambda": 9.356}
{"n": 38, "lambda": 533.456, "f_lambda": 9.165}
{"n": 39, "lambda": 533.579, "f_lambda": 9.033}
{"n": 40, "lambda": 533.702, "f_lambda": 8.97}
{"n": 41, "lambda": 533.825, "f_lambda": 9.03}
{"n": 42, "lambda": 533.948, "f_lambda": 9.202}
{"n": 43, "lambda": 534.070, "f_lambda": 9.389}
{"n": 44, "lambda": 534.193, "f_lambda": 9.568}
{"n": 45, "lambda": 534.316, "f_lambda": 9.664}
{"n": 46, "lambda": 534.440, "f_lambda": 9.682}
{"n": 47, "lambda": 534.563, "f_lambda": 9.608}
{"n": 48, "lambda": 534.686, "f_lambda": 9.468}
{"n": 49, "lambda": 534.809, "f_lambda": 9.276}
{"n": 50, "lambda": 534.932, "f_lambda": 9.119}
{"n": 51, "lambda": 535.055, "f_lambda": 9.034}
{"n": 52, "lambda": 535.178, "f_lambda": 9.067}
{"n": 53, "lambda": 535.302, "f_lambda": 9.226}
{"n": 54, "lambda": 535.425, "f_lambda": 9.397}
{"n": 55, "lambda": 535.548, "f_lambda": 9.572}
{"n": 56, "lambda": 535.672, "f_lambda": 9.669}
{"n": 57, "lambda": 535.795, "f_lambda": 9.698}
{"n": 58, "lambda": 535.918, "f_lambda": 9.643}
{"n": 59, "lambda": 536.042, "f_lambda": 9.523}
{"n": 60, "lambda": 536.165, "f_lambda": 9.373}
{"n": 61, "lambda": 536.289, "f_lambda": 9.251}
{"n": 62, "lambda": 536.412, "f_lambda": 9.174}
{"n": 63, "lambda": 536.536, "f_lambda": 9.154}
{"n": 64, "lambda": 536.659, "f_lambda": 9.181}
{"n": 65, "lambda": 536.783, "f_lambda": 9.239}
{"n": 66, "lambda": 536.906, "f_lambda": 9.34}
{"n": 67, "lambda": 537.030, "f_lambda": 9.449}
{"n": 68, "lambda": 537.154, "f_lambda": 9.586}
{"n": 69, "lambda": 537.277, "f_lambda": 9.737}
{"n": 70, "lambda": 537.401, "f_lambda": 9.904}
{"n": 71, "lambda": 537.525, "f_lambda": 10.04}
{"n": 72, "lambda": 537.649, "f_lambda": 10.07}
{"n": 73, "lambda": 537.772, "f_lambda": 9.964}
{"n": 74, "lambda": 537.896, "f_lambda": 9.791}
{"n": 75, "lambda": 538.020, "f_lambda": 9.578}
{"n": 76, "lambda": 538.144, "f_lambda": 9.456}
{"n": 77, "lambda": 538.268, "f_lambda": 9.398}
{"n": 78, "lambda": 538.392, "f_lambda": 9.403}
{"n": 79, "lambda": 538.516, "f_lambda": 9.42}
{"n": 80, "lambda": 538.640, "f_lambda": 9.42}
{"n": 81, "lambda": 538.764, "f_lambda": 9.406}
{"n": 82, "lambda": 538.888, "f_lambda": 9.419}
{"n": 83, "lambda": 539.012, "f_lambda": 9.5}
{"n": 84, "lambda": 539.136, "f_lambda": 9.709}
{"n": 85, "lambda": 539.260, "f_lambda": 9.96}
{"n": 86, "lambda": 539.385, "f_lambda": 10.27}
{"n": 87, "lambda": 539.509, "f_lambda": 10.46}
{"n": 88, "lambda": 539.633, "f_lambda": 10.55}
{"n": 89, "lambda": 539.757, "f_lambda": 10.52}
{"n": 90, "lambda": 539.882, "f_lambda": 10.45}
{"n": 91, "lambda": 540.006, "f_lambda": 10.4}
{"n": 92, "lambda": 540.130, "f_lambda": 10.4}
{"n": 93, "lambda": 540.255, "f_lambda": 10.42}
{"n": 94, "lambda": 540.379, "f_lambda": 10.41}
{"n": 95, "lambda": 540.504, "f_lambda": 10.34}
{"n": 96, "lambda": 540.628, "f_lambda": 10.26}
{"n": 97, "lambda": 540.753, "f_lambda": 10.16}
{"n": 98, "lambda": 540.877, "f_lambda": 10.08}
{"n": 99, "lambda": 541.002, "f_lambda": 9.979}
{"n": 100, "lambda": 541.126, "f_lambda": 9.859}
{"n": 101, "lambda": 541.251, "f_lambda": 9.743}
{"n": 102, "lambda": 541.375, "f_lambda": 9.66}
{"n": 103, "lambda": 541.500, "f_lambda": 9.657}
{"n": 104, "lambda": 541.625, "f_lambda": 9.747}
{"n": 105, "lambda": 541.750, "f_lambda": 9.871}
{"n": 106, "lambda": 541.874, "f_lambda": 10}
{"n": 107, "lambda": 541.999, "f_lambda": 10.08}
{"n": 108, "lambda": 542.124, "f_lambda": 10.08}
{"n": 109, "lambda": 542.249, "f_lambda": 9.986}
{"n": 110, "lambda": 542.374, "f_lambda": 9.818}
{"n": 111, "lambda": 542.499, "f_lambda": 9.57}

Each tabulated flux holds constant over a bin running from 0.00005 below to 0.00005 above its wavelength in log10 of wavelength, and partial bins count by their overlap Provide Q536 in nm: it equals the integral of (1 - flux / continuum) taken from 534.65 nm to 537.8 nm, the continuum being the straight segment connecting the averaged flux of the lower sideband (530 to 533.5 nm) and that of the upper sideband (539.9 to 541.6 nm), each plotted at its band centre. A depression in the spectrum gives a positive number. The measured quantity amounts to 0.17 nm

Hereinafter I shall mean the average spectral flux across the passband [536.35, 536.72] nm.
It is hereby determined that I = 9.18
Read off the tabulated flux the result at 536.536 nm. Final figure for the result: 9.154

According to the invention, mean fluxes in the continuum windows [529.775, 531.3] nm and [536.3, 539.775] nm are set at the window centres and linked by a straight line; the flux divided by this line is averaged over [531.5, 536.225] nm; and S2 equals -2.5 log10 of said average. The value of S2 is 0.01 mag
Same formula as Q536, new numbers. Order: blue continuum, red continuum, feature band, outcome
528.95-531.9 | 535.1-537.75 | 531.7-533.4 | -0.061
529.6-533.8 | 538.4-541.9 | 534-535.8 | 0.085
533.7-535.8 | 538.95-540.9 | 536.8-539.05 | 0.070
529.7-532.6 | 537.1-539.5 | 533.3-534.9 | 0.083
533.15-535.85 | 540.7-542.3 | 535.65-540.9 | -0.075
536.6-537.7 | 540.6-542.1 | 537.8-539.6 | 0.009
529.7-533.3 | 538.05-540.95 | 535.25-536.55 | 0.068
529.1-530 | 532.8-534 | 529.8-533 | -0.145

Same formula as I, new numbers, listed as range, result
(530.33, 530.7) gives 9.71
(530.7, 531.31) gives 9.92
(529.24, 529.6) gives 9.64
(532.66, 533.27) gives 9.84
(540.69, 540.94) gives 10.1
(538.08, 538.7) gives 9.42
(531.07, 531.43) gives 9.91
